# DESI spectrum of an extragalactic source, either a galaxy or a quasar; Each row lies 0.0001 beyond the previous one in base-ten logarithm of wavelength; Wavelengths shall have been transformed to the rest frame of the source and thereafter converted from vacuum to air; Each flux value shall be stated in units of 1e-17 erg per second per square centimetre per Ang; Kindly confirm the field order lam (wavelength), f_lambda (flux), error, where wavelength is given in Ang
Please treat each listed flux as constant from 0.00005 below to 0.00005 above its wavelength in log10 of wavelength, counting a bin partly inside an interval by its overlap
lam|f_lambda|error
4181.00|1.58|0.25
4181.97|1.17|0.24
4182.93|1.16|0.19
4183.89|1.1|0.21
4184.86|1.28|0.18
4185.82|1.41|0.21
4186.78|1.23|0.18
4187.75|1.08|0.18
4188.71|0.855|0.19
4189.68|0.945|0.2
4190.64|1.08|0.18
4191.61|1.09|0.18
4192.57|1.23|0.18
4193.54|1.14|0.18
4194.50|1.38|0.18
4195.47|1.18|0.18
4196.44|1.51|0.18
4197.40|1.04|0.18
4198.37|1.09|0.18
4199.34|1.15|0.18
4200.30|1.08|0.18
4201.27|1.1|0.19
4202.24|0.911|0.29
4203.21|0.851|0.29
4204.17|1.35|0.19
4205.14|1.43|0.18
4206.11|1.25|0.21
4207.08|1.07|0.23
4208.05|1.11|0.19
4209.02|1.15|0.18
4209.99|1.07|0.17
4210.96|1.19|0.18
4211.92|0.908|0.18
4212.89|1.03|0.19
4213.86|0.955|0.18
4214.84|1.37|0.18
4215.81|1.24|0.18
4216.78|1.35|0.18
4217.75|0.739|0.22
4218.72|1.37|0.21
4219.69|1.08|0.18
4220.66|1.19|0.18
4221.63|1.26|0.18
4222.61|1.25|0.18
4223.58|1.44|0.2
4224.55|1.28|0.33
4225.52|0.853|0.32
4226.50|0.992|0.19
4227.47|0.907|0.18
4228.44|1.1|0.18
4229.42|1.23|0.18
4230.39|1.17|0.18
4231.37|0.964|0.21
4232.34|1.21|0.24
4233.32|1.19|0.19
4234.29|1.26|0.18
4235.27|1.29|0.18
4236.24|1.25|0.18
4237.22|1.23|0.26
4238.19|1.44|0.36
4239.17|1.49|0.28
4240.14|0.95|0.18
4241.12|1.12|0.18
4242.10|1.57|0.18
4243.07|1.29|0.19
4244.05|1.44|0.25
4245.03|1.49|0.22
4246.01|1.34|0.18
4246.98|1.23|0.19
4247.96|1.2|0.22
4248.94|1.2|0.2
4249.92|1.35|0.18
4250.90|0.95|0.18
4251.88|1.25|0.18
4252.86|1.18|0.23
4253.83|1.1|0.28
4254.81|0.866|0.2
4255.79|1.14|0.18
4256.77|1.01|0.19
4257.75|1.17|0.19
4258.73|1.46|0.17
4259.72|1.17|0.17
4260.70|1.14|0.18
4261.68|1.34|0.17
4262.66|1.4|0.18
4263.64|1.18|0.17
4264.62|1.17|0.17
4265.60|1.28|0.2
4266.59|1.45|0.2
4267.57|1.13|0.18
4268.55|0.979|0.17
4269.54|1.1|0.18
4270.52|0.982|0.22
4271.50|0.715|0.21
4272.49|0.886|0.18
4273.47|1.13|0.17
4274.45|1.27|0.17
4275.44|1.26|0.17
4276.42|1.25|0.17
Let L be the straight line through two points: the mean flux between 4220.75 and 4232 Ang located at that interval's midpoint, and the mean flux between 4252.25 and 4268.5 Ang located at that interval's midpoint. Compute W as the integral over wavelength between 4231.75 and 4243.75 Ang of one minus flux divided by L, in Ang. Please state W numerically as -1.2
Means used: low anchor 1.13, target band 1.27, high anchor 1.19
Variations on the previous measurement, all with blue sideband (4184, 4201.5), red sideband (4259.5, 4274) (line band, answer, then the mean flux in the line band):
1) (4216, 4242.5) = -1.0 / 1.19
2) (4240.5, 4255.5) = -1.2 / 1.23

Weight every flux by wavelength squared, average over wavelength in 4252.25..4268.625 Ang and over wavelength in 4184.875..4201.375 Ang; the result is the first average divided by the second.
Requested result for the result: 1.1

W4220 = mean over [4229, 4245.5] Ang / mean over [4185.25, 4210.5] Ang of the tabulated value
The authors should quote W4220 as 1.11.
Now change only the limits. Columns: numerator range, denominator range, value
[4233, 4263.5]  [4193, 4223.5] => 1.07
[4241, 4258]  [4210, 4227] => 1.07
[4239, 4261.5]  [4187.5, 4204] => 1.10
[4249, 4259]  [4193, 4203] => 1.00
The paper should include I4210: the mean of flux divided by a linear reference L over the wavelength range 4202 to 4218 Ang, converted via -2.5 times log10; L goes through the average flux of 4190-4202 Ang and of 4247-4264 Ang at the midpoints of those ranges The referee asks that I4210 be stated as 0.042 mag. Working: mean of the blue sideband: 1.16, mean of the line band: 1.12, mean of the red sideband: 1.18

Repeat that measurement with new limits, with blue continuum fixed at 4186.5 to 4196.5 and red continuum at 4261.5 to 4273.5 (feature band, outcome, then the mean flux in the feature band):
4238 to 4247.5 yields -0.18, 1.33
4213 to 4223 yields -0.04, 1.17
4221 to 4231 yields -0.01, 1.15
